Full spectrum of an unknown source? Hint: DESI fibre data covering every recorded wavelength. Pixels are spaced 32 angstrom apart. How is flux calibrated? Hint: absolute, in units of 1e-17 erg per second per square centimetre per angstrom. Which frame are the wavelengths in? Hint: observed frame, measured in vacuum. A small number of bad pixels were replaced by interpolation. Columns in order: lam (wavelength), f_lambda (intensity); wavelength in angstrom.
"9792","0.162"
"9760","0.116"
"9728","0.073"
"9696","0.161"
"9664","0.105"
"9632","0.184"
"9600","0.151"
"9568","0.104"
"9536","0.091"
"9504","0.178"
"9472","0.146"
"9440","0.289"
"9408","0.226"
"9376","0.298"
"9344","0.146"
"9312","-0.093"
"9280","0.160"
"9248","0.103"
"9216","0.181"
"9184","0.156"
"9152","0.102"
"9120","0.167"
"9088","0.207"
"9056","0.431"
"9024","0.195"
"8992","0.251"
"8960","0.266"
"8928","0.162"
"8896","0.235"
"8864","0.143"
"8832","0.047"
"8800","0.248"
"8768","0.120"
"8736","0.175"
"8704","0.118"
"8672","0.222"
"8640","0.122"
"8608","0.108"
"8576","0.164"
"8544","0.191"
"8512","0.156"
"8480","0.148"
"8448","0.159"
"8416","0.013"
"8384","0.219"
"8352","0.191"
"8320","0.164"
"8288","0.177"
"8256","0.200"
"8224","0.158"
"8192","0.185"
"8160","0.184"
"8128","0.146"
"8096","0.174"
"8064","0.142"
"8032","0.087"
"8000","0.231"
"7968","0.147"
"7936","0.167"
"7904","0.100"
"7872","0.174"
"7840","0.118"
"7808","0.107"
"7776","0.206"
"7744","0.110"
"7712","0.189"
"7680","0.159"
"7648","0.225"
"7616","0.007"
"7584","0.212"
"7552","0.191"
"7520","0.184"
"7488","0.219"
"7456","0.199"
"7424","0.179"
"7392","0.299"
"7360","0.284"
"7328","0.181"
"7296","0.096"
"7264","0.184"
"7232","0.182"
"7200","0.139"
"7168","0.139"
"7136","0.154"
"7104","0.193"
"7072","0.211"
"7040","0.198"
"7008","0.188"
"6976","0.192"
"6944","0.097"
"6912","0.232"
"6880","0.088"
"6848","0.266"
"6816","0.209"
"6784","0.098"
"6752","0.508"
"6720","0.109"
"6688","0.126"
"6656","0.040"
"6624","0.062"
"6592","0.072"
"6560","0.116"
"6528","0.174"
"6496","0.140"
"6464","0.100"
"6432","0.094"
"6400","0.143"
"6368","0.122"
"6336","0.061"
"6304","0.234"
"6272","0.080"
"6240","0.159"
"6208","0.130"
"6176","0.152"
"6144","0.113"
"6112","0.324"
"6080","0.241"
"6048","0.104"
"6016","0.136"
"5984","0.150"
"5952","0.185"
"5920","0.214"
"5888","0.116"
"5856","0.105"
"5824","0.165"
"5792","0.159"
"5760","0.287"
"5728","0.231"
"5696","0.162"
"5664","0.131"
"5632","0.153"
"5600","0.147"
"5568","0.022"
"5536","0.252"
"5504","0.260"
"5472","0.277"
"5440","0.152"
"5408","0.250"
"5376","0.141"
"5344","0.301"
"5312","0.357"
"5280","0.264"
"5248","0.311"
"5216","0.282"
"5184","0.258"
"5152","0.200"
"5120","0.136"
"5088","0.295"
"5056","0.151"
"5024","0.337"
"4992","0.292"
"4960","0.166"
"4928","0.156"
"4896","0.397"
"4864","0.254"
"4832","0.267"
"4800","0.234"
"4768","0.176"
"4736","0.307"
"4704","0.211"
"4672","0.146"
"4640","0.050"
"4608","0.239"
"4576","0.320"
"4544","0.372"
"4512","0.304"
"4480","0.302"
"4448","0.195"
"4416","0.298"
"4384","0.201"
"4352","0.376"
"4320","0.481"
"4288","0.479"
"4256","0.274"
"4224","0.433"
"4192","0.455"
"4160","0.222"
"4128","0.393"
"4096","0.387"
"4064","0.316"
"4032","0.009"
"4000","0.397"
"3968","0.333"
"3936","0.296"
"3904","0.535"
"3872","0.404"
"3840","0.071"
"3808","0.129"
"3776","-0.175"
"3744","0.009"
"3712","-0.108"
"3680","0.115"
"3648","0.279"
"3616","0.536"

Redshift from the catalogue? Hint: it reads 0.810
